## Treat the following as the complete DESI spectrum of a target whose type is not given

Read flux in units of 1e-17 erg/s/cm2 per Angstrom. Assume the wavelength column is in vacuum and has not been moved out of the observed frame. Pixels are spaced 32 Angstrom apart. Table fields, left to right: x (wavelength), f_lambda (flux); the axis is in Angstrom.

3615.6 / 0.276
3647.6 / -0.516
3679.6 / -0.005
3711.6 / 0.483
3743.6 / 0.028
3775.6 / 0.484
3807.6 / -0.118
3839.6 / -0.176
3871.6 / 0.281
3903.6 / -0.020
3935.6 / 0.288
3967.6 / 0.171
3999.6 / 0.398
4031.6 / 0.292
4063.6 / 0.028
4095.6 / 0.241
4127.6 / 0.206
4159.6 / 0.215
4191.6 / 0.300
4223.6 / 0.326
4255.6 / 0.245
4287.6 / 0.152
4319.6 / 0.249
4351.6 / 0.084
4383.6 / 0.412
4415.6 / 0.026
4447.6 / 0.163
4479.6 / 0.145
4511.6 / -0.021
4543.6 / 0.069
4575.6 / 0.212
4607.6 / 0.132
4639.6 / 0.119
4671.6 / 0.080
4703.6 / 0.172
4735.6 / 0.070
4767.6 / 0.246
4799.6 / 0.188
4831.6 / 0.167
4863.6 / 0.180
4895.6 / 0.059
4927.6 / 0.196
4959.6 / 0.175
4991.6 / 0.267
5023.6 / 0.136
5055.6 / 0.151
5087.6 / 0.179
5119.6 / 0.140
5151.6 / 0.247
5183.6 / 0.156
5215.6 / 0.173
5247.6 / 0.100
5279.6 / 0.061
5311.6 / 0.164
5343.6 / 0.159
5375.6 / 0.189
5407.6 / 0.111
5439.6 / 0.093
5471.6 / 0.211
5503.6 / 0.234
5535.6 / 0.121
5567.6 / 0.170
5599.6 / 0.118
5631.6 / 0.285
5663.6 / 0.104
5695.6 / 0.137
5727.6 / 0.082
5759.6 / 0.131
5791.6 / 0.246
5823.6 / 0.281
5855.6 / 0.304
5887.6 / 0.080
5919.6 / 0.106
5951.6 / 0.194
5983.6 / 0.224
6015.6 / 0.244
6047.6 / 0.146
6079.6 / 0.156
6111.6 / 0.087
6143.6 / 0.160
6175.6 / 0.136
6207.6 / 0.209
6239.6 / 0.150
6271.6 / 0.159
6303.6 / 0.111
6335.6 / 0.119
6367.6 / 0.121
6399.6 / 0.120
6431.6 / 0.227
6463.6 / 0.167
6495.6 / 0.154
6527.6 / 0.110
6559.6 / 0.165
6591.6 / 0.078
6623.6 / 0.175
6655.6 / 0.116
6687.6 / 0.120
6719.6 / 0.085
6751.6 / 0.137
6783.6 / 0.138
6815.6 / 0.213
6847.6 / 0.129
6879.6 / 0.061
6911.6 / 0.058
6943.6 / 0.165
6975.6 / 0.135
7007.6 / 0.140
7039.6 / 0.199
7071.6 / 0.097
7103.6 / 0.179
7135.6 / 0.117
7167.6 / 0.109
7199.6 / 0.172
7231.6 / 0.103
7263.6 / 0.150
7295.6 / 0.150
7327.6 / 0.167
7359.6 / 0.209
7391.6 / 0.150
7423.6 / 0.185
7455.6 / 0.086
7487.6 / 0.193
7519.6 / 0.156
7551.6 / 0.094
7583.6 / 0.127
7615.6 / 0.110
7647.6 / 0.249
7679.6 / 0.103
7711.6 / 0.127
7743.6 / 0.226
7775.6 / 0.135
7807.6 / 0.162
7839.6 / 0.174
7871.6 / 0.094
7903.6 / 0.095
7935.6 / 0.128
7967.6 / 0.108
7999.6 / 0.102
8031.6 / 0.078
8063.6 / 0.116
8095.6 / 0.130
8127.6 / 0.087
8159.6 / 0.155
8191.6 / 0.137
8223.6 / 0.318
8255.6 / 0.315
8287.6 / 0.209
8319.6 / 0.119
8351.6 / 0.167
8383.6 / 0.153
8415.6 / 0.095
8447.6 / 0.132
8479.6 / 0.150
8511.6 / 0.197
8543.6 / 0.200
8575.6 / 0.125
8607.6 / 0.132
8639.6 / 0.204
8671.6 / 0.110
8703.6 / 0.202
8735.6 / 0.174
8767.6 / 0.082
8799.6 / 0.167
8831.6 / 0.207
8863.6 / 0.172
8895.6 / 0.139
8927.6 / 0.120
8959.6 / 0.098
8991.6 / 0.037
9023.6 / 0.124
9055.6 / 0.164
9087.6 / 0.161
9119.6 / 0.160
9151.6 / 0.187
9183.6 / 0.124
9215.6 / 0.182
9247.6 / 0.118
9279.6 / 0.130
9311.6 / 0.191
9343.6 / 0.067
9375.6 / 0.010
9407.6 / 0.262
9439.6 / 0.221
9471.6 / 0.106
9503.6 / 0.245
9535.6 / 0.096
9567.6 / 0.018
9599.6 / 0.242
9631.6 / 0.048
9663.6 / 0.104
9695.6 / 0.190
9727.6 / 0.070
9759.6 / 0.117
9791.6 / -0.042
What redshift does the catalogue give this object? 1.209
